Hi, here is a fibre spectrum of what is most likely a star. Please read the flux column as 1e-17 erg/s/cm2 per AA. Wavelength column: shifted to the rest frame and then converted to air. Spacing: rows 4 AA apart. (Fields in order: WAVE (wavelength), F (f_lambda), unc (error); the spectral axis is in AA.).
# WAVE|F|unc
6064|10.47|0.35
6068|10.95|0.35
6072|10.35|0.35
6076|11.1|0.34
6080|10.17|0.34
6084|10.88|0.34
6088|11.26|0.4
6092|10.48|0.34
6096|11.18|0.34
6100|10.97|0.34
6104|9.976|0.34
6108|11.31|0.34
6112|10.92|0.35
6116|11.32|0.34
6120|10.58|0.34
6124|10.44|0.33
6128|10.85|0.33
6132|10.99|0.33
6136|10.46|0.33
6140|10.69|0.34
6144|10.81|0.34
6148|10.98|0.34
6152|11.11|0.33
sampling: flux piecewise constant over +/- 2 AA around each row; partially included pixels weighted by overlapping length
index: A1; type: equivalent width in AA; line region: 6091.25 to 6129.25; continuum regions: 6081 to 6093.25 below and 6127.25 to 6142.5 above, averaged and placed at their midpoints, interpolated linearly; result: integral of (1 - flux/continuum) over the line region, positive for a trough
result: -0.1 AA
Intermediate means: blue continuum 10.8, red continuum 10.7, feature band 10.8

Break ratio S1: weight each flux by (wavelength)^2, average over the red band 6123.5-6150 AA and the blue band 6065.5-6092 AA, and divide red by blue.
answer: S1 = 1.02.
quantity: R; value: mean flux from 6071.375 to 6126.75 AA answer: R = 10.8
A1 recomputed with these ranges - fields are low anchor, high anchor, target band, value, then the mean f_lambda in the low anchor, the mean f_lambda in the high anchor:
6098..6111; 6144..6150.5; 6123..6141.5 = 0.3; 10.8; 10.9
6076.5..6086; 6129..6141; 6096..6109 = -0.1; 10.6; 10.7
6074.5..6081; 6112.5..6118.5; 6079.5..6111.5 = 0.3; 10.7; 11.2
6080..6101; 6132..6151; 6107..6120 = -0.3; 10.9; 10.8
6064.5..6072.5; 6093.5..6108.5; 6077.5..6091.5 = 0.0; 10.7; 10.8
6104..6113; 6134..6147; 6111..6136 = -0.1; 10.9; 10.7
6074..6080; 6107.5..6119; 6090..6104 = 0.3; 10.8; 11.1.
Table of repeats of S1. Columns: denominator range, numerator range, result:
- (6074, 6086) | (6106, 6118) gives 1.05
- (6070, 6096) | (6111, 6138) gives 1.02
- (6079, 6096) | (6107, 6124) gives 1.02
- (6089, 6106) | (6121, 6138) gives 1.01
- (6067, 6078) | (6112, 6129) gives 1.02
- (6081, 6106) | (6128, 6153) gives 1.02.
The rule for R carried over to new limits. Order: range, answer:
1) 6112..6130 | 10.8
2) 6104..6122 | 10.9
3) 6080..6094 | 10.8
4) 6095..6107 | 10.7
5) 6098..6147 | 10.8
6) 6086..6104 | 10.9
